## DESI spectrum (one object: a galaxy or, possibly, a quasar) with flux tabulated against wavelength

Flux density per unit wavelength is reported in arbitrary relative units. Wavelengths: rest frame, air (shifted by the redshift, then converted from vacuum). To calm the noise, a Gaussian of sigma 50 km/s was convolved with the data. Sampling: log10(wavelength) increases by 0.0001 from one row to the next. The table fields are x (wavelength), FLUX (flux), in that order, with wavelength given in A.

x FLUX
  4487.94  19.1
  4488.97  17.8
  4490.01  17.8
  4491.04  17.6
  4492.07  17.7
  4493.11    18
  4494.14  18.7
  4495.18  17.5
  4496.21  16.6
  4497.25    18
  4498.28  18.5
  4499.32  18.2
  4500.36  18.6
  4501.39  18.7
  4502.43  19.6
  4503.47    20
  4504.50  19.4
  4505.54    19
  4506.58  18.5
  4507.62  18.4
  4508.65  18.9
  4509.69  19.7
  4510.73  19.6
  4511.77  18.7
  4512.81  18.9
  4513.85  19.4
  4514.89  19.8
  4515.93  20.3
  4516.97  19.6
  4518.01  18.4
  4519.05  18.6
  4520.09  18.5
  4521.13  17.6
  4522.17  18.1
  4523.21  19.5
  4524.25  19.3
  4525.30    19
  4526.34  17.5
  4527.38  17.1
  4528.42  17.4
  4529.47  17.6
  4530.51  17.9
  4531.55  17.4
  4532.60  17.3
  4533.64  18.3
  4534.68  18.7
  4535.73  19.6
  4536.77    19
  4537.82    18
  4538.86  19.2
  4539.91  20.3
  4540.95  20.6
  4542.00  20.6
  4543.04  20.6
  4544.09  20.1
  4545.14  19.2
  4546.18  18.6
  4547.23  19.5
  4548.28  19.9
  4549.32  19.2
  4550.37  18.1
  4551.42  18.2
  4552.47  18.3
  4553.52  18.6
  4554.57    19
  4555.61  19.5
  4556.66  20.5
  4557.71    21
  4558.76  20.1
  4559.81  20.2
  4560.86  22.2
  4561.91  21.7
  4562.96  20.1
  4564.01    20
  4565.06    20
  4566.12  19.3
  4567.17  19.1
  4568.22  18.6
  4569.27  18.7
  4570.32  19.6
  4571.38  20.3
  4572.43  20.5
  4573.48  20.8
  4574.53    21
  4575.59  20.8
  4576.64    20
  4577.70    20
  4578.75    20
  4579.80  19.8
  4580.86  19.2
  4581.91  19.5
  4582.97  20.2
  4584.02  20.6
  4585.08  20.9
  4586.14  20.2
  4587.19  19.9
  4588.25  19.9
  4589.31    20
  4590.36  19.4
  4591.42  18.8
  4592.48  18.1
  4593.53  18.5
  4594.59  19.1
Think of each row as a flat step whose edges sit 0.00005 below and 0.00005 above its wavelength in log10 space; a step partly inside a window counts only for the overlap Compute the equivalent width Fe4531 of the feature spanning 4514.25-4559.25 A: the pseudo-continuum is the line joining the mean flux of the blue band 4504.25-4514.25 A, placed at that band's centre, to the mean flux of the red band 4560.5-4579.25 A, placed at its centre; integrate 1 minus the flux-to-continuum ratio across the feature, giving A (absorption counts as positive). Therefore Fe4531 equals 1.3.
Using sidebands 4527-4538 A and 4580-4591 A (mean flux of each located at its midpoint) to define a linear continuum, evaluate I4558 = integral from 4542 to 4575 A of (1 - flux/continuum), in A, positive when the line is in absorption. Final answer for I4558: -1.4 A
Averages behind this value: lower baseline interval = 18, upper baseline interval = 20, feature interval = 19.8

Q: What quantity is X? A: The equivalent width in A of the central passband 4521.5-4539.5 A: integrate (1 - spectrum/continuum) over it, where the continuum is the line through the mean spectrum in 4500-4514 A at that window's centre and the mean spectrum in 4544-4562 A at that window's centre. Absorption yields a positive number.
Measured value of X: 1.0 A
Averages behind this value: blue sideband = 19.1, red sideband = 19.6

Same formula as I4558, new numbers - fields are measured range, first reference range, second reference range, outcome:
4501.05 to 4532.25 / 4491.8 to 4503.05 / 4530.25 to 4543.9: -0.2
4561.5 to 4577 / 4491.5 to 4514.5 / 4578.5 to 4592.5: -0.4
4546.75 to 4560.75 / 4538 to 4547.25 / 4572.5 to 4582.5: 0.3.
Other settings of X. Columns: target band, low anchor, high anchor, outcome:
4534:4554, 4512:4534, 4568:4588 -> -0.2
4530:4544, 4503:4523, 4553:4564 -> 0.4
